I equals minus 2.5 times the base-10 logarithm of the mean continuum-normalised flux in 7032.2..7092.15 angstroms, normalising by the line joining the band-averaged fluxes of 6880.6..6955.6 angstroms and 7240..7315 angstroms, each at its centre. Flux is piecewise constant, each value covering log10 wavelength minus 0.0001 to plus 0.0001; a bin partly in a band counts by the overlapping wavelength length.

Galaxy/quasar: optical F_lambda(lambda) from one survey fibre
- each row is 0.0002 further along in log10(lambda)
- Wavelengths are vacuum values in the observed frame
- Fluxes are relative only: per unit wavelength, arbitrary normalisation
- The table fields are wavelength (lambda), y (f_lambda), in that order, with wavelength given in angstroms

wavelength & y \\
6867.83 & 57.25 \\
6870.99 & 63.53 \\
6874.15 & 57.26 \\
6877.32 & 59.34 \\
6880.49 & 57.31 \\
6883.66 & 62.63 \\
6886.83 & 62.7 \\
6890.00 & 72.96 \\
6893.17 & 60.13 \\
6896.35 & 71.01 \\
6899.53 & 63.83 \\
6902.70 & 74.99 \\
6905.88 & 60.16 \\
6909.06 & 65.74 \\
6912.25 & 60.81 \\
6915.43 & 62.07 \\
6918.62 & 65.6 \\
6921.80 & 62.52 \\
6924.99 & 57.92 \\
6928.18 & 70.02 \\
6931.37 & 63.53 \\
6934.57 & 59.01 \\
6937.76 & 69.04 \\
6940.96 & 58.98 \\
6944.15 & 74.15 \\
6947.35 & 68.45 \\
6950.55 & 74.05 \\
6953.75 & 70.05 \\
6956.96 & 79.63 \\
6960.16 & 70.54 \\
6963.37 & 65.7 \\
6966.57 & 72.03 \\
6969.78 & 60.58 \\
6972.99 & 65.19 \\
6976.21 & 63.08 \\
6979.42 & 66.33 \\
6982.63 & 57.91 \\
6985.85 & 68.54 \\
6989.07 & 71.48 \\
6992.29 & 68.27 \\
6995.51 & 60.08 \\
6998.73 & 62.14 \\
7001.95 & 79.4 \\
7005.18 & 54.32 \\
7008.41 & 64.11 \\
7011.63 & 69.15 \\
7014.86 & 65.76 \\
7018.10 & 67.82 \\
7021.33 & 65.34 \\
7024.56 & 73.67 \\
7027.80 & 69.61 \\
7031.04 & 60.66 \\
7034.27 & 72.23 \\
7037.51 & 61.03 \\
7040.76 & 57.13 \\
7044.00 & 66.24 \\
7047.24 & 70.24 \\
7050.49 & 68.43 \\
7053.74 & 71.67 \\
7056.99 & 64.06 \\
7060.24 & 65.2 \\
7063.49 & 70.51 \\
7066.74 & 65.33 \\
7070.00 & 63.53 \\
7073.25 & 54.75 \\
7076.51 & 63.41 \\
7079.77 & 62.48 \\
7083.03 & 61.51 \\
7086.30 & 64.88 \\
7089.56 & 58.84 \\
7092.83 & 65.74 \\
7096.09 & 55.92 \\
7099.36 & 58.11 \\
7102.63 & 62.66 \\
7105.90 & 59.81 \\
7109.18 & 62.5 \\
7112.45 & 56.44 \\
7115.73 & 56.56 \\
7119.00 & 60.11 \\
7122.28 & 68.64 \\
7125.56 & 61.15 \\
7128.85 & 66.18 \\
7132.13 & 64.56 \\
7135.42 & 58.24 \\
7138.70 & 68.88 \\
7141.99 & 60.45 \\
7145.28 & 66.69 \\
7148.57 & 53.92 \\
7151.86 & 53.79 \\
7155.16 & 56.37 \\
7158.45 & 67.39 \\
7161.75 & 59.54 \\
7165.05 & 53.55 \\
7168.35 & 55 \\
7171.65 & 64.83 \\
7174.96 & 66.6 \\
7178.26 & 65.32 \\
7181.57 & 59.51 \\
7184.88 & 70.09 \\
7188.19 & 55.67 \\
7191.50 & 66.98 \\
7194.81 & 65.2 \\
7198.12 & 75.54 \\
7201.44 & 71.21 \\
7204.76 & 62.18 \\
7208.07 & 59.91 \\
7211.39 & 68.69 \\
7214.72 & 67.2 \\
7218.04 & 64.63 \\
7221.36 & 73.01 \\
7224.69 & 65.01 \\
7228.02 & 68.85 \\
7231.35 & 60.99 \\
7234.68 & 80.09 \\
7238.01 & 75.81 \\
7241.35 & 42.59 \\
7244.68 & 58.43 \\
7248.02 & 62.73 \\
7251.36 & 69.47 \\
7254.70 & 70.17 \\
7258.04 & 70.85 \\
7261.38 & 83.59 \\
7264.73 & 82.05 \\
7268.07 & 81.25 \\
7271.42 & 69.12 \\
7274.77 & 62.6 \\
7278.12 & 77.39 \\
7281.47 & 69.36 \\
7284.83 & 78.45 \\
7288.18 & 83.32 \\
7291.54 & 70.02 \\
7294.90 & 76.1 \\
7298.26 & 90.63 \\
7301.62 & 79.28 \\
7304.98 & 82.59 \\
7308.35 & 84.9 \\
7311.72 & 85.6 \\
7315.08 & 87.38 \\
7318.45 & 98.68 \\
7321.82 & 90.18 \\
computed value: 0.08 mag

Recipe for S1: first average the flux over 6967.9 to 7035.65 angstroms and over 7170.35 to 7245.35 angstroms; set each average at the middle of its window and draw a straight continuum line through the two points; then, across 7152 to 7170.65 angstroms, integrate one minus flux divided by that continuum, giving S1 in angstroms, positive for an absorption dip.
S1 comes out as 2.1 angstroms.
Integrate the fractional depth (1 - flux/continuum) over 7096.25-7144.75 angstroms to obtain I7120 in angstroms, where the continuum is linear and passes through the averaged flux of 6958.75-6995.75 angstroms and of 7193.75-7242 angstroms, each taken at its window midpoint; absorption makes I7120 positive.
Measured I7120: 3.68 angstroms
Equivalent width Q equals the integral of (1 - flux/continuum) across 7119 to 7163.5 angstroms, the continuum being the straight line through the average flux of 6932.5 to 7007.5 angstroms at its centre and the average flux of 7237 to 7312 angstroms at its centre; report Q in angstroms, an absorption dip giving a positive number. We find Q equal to 5.62 angstroms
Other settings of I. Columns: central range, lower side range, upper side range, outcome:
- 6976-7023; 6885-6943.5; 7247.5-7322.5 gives 0.036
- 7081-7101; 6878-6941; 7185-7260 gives 0.078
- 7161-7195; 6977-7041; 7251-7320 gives 0.191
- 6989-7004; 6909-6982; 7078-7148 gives -0.044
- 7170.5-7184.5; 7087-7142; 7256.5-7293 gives 0.040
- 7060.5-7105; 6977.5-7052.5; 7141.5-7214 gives 0.043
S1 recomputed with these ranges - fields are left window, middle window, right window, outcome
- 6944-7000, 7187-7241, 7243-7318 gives 5.5 angstroms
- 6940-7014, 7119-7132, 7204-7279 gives 0.6 angstroms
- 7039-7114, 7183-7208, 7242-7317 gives 1.5 angstroms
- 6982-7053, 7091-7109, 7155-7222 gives 1.3 angstroms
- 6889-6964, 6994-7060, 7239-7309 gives 2.4 angstroms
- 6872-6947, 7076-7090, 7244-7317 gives 1.5 angstroms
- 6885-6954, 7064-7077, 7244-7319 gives 1.5 angstroms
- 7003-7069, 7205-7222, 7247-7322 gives 2.0 angstroms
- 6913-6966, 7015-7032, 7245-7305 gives 0.4 angstroms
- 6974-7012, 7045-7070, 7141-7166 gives -1.9 angstroms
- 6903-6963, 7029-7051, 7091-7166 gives -0.6 angstroms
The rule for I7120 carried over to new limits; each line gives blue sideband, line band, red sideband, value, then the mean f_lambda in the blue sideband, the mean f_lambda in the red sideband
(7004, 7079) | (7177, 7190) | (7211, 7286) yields 1.1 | 65.4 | 69.6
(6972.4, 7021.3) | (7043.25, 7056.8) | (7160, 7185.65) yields -0.9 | 65.6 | 61.5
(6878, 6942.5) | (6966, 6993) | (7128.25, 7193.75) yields -1.0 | 64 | 61.6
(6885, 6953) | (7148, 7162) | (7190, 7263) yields 1.8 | 65.7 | 67.4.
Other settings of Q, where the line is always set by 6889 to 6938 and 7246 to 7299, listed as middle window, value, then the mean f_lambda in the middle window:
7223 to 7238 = 0.77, 69.5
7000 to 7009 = 0.16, 66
